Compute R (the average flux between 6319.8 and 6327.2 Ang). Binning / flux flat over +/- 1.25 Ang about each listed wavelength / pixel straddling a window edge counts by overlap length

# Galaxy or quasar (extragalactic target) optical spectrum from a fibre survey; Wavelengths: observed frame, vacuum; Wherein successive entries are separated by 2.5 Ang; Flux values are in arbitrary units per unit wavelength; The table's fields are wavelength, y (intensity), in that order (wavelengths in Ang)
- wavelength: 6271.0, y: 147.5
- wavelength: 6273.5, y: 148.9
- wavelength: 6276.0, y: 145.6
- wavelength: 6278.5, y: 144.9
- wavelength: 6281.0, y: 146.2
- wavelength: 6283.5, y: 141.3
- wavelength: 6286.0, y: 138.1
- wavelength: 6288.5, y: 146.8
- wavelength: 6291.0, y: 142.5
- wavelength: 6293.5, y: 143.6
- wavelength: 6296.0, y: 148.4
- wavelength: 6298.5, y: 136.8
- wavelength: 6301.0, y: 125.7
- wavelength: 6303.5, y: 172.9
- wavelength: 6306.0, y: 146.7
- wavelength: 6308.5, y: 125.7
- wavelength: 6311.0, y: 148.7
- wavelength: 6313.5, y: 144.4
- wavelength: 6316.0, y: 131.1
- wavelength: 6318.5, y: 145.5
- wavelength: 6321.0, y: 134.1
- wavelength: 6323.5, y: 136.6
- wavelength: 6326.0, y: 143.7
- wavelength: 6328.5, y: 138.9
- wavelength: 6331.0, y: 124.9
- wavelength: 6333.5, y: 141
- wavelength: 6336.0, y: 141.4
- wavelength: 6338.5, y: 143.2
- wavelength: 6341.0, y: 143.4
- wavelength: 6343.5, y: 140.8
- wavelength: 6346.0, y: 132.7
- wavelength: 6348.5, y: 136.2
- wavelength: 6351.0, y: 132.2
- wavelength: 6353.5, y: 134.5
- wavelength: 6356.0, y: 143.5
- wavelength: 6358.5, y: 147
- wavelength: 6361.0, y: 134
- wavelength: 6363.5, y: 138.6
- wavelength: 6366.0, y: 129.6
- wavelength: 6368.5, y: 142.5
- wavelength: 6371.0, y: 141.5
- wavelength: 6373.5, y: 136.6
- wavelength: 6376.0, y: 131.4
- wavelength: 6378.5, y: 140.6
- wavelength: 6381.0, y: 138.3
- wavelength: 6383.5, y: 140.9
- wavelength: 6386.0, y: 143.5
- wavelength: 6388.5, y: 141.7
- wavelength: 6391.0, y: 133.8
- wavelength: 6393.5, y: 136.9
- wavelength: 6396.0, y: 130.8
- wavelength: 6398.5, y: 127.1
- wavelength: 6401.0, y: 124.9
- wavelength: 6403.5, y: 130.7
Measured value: 138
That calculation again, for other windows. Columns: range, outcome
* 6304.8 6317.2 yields 139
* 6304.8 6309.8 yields 136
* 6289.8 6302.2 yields 139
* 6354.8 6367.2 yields 139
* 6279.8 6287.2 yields 142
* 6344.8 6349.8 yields 134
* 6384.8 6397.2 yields 137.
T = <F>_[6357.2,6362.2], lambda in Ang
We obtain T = 141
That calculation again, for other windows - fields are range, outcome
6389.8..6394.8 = 135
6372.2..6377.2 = 134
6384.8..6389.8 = 143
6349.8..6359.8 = 139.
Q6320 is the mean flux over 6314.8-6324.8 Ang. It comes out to 137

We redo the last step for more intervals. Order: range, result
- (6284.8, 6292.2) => 142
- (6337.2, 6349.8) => 139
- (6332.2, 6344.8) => 142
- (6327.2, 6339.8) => 138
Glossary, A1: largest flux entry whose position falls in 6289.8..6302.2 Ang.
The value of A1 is 148.4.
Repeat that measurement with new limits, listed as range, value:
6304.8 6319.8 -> 148.7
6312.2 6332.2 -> 145.5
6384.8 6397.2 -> 143.5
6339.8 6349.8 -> 143.4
